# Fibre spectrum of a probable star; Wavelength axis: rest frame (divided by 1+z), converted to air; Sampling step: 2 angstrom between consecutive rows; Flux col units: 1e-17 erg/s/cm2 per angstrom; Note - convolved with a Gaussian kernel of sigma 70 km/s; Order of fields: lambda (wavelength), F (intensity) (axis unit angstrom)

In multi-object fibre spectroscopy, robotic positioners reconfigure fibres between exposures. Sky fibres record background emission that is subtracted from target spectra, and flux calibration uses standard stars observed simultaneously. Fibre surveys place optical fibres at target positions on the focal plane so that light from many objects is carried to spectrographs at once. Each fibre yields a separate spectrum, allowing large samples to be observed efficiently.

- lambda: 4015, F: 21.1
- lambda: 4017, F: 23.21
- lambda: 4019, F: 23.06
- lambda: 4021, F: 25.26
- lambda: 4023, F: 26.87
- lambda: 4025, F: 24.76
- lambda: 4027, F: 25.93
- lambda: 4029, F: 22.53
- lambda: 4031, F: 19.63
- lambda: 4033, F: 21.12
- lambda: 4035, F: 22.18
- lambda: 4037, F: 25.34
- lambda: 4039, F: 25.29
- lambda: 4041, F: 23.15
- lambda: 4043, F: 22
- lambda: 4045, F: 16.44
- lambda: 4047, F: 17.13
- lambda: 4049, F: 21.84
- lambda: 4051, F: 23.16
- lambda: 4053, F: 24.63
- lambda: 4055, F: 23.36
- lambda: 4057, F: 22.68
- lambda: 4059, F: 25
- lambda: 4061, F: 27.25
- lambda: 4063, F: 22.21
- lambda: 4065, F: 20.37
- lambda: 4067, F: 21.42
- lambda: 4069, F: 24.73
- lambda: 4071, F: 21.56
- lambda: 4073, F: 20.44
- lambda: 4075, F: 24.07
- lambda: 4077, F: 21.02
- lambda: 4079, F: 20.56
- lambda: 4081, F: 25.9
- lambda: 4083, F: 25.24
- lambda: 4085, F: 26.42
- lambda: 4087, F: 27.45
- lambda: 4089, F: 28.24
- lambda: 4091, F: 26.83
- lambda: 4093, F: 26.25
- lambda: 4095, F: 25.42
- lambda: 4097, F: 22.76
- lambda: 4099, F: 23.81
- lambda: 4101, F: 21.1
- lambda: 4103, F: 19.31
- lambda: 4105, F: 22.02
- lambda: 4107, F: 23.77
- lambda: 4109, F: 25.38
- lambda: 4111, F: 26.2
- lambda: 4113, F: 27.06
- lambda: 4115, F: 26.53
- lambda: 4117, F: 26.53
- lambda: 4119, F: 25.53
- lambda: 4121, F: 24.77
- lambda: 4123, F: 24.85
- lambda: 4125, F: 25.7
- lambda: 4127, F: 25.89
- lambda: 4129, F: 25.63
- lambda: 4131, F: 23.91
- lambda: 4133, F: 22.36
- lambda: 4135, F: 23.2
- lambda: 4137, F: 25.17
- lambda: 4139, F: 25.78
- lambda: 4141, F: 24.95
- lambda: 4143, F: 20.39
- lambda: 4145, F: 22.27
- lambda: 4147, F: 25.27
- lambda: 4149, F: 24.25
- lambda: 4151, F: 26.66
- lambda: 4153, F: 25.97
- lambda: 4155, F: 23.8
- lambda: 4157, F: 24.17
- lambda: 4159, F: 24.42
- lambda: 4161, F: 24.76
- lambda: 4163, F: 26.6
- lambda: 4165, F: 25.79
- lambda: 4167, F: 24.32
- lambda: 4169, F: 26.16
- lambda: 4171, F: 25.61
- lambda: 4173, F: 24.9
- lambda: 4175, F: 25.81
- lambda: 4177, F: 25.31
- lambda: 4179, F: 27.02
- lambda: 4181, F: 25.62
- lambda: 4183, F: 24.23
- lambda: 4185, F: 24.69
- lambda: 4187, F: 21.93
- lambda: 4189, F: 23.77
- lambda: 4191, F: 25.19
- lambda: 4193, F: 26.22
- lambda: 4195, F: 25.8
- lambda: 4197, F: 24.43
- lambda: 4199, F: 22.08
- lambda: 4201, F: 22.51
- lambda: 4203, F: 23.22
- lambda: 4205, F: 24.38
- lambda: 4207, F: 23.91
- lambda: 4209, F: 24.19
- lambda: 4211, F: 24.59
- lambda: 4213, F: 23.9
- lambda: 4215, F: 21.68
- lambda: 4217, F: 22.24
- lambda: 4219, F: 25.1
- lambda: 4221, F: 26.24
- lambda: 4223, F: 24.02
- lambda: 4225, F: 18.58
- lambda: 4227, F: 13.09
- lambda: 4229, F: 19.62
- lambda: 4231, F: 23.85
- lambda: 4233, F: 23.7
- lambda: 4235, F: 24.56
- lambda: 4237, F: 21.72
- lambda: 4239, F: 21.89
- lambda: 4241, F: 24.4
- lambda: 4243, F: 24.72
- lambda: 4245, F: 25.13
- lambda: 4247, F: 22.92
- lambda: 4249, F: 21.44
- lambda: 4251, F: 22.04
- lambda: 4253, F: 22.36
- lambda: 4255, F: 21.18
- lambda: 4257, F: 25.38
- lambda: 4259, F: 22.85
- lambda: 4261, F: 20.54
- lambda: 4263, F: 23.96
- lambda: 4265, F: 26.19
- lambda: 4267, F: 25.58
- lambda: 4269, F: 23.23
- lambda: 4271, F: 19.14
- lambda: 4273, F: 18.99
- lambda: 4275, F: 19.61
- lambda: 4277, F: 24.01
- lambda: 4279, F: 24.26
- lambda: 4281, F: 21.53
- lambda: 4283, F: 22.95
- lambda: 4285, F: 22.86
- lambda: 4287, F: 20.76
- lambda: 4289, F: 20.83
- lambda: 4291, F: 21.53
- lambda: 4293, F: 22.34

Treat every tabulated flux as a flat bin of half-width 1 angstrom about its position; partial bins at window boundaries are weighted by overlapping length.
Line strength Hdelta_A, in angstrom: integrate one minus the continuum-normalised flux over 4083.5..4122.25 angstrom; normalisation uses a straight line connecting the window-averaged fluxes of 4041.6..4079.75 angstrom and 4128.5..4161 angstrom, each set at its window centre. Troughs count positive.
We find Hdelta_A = -3.1 angstrom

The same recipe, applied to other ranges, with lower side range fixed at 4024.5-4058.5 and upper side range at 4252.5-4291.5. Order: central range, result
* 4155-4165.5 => -1.2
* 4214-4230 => 0.8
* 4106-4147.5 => -4.4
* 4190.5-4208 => -1.4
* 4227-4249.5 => -0.3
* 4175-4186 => -1.5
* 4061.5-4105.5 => -2.2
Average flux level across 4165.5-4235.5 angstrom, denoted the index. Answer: 23.8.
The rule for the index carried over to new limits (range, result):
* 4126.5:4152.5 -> 24.3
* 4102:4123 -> 24.7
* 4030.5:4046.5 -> 21.8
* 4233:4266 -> 23.2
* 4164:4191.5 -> 25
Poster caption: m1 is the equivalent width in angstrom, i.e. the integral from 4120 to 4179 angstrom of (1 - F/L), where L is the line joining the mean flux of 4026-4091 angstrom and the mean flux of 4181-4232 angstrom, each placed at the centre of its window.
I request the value -4.1 angstrom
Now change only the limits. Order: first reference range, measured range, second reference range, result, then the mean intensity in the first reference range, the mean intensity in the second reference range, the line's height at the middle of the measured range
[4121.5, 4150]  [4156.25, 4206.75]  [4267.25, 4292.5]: -2.7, 24.3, 21.8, 23.5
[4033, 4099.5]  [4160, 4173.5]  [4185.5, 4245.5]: -1.3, 23.4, 23.2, 23.3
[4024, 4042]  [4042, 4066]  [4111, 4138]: 1.6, 23.3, 25.2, 23.8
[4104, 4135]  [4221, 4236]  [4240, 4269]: 1.5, 25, 23.5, 23.8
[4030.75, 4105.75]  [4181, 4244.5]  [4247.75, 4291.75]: -2.1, 23.1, 22.3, 22.6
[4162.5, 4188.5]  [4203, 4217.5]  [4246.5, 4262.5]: 0.2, 25.2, 22.4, 23.9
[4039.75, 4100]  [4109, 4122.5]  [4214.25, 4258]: -1.7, 23.4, 22.5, 23.2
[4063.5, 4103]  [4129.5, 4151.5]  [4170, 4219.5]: 0.0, 23.7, 24.3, 24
